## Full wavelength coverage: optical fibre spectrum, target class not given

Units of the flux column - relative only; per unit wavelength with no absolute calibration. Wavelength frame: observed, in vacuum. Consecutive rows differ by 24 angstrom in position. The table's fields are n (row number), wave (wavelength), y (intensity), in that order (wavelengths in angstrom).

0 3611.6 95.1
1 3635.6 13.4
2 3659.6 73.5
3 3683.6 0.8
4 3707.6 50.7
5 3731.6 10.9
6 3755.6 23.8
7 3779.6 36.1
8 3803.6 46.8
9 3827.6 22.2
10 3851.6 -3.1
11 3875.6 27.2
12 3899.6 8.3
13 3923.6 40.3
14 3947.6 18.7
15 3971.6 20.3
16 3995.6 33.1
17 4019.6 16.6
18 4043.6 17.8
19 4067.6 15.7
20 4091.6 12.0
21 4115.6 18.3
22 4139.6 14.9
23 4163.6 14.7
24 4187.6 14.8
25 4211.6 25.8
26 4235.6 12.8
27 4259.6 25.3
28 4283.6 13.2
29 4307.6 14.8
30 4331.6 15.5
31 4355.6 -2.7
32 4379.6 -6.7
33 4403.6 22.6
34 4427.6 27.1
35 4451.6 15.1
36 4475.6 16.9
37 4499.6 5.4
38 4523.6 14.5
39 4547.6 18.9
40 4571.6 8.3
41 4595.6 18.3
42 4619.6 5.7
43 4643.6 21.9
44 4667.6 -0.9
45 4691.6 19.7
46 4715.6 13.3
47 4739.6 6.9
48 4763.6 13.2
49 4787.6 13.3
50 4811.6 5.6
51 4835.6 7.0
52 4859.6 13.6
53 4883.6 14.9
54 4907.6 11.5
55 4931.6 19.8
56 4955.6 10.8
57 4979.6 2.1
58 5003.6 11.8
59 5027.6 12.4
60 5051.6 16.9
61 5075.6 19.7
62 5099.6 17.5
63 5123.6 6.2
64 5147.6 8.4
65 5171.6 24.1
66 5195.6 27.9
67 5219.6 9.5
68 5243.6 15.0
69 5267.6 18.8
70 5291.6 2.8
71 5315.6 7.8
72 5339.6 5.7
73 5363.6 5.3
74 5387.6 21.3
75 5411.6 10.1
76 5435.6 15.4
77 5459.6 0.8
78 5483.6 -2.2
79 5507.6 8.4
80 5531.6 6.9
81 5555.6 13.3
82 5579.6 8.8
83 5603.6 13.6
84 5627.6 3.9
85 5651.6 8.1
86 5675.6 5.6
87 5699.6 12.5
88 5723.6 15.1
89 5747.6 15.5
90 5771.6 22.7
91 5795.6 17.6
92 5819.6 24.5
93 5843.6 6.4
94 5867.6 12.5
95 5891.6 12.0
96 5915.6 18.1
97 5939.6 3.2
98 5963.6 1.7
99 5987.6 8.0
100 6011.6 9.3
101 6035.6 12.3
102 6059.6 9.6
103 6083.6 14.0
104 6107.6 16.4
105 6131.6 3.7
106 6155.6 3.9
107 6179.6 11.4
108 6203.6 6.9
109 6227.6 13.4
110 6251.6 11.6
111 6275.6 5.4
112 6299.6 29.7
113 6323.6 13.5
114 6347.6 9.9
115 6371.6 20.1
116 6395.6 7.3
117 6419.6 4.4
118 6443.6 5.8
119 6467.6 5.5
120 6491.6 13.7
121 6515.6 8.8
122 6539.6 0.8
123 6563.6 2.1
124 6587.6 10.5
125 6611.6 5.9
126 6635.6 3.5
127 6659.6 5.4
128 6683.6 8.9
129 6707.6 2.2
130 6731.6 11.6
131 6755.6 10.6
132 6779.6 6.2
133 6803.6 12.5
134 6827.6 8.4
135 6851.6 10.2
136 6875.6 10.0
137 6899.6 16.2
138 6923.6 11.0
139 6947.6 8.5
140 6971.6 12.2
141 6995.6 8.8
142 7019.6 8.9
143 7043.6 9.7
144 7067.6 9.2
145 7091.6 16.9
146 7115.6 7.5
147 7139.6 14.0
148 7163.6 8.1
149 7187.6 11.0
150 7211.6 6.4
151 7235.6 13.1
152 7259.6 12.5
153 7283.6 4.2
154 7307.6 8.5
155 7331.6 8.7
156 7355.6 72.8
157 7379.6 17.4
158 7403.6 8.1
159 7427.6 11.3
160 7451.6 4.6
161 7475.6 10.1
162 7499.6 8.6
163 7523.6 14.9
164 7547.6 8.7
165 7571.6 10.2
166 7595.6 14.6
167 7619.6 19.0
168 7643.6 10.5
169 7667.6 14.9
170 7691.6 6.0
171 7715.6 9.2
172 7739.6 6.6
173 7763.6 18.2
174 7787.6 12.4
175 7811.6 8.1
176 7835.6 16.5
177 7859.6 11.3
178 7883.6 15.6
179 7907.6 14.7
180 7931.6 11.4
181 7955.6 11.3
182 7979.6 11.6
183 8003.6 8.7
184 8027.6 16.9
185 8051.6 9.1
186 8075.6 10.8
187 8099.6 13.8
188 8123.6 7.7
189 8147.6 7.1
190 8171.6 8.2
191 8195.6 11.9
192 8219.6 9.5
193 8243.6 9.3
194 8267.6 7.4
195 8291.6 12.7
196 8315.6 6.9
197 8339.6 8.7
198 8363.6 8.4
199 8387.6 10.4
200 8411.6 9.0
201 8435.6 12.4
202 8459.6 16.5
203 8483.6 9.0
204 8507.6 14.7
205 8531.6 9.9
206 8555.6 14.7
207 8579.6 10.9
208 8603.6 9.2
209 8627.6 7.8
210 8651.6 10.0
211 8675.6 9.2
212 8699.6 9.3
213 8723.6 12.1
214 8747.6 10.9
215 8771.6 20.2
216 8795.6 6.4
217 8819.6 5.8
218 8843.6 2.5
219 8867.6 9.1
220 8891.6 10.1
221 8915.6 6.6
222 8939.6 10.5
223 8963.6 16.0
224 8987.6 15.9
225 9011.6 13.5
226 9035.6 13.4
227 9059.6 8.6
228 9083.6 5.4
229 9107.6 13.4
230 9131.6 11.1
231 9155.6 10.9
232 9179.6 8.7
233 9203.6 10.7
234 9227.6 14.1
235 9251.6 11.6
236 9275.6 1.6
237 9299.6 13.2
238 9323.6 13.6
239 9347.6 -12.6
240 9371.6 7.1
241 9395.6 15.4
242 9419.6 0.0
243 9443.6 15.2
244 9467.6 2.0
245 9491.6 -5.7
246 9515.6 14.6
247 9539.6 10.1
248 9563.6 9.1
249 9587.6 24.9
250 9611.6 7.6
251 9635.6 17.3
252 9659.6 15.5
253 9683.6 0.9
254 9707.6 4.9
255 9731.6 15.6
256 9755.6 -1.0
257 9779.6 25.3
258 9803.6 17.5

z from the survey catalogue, 0.972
